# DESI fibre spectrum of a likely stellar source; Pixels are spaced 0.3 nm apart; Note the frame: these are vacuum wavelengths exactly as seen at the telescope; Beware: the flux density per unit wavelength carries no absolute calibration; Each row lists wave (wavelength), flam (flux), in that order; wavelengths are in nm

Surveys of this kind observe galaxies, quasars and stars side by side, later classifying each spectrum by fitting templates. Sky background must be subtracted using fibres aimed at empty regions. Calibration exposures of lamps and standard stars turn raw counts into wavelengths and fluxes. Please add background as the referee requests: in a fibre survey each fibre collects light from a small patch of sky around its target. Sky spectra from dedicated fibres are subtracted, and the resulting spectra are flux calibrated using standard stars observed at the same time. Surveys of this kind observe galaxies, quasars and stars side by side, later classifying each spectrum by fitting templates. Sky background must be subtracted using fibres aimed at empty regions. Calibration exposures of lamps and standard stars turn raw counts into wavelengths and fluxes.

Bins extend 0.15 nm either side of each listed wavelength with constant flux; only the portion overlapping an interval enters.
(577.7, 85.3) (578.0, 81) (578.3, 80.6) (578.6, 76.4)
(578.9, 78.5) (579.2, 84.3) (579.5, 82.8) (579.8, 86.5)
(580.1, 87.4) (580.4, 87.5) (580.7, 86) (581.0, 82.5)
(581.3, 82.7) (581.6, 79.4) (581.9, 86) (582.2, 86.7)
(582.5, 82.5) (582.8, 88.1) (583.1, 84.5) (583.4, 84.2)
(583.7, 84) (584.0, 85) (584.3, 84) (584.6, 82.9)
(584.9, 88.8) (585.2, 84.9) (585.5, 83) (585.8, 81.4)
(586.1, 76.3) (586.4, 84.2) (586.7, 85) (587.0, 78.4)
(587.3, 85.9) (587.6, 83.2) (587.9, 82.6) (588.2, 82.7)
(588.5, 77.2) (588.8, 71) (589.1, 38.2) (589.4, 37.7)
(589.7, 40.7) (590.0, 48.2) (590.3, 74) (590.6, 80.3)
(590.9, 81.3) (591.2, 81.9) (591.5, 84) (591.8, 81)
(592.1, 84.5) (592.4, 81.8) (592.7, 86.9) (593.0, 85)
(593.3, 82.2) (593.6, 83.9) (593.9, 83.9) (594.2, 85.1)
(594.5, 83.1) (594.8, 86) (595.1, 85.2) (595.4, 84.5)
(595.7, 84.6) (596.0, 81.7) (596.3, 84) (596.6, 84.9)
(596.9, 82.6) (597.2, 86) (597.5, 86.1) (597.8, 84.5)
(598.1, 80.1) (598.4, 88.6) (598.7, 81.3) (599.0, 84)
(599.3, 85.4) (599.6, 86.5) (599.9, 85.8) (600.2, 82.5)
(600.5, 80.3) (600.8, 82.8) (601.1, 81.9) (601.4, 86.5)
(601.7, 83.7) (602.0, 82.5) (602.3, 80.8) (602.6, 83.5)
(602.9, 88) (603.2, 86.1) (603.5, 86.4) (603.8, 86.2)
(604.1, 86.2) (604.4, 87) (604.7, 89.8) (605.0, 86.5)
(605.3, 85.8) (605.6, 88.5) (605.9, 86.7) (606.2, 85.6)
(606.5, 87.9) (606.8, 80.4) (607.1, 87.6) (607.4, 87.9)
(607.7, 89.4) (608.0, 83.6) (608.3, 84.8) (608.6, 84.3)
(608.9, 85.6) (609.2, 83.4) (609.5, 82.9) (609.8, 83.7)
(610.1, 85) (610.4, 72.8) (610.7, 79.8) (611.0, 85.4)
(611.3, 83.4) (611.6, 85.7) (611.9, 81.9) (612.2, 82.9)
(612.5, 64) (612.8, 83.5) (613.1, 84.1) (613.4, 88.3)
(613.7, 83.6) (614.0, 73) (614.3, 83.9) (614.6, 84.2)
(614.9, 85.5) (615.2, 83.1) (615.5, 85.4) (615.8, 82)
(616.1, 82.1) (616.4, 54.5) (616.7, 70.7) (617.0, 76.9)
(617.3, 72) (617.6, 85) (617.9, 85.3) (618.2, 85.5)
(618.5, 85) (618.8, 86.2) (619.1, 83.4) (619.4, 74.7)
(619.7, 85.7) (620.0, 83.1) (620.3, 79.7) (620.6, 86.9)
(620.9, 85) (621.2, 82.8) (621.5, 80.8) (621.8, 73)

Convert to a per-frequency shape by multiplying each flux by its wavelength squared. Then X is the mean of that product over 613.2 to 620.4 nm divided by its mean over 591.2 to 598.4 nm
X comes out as 1.03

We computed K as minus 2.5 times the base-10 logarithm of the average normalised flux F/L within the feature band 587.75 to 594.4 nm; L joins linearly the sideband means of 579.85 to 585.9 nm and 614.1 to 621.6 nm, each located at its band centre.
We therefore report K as 0.130 mag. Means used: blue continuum 84.6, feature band 74.3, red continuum 81.1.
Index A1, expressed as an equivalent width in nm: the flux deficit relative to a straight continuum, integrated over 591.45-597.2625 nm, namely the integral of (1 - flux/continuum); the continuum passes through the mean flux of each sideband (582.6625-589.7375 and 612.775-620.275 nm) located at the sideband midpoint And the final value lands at -0.40 nm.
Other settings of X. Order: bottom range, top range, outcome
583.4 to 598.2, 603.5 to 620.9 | 1.12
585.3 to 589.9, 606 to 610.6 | 1.25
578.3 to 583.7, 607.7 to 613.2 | 1.08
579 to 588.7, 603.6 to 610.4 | 1.11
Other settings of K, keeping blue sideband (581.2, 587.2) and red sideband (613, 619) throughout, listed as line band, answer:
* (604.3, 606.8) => -0.066 mag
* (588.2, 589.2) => 0.245 mag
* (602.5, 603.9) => -0.054 mag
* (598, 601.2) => -0.018 mag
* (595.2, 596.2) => -0.014 mag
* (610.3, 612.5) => 0.007 mag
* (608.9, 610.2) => -0.033 mag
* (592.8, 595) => -0.019 mag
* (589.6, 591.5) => 0.190 mag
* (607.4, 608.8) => -0.055 mag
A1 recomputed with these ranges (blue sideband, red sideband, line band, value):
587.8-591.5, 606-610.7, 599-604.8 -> -0.49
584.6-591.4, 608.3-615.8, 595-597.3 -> -0.21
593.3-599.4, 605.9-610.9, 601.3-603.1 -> 0.00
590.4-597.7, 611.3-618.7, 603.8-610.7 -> -0.30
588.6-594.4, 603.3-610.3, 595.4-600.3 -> -0.36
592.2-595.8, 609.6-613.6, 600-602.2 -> 0.01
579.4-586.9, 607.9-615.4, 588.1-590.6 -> 0.72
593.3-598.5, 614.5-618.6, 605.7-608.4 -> -0.14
